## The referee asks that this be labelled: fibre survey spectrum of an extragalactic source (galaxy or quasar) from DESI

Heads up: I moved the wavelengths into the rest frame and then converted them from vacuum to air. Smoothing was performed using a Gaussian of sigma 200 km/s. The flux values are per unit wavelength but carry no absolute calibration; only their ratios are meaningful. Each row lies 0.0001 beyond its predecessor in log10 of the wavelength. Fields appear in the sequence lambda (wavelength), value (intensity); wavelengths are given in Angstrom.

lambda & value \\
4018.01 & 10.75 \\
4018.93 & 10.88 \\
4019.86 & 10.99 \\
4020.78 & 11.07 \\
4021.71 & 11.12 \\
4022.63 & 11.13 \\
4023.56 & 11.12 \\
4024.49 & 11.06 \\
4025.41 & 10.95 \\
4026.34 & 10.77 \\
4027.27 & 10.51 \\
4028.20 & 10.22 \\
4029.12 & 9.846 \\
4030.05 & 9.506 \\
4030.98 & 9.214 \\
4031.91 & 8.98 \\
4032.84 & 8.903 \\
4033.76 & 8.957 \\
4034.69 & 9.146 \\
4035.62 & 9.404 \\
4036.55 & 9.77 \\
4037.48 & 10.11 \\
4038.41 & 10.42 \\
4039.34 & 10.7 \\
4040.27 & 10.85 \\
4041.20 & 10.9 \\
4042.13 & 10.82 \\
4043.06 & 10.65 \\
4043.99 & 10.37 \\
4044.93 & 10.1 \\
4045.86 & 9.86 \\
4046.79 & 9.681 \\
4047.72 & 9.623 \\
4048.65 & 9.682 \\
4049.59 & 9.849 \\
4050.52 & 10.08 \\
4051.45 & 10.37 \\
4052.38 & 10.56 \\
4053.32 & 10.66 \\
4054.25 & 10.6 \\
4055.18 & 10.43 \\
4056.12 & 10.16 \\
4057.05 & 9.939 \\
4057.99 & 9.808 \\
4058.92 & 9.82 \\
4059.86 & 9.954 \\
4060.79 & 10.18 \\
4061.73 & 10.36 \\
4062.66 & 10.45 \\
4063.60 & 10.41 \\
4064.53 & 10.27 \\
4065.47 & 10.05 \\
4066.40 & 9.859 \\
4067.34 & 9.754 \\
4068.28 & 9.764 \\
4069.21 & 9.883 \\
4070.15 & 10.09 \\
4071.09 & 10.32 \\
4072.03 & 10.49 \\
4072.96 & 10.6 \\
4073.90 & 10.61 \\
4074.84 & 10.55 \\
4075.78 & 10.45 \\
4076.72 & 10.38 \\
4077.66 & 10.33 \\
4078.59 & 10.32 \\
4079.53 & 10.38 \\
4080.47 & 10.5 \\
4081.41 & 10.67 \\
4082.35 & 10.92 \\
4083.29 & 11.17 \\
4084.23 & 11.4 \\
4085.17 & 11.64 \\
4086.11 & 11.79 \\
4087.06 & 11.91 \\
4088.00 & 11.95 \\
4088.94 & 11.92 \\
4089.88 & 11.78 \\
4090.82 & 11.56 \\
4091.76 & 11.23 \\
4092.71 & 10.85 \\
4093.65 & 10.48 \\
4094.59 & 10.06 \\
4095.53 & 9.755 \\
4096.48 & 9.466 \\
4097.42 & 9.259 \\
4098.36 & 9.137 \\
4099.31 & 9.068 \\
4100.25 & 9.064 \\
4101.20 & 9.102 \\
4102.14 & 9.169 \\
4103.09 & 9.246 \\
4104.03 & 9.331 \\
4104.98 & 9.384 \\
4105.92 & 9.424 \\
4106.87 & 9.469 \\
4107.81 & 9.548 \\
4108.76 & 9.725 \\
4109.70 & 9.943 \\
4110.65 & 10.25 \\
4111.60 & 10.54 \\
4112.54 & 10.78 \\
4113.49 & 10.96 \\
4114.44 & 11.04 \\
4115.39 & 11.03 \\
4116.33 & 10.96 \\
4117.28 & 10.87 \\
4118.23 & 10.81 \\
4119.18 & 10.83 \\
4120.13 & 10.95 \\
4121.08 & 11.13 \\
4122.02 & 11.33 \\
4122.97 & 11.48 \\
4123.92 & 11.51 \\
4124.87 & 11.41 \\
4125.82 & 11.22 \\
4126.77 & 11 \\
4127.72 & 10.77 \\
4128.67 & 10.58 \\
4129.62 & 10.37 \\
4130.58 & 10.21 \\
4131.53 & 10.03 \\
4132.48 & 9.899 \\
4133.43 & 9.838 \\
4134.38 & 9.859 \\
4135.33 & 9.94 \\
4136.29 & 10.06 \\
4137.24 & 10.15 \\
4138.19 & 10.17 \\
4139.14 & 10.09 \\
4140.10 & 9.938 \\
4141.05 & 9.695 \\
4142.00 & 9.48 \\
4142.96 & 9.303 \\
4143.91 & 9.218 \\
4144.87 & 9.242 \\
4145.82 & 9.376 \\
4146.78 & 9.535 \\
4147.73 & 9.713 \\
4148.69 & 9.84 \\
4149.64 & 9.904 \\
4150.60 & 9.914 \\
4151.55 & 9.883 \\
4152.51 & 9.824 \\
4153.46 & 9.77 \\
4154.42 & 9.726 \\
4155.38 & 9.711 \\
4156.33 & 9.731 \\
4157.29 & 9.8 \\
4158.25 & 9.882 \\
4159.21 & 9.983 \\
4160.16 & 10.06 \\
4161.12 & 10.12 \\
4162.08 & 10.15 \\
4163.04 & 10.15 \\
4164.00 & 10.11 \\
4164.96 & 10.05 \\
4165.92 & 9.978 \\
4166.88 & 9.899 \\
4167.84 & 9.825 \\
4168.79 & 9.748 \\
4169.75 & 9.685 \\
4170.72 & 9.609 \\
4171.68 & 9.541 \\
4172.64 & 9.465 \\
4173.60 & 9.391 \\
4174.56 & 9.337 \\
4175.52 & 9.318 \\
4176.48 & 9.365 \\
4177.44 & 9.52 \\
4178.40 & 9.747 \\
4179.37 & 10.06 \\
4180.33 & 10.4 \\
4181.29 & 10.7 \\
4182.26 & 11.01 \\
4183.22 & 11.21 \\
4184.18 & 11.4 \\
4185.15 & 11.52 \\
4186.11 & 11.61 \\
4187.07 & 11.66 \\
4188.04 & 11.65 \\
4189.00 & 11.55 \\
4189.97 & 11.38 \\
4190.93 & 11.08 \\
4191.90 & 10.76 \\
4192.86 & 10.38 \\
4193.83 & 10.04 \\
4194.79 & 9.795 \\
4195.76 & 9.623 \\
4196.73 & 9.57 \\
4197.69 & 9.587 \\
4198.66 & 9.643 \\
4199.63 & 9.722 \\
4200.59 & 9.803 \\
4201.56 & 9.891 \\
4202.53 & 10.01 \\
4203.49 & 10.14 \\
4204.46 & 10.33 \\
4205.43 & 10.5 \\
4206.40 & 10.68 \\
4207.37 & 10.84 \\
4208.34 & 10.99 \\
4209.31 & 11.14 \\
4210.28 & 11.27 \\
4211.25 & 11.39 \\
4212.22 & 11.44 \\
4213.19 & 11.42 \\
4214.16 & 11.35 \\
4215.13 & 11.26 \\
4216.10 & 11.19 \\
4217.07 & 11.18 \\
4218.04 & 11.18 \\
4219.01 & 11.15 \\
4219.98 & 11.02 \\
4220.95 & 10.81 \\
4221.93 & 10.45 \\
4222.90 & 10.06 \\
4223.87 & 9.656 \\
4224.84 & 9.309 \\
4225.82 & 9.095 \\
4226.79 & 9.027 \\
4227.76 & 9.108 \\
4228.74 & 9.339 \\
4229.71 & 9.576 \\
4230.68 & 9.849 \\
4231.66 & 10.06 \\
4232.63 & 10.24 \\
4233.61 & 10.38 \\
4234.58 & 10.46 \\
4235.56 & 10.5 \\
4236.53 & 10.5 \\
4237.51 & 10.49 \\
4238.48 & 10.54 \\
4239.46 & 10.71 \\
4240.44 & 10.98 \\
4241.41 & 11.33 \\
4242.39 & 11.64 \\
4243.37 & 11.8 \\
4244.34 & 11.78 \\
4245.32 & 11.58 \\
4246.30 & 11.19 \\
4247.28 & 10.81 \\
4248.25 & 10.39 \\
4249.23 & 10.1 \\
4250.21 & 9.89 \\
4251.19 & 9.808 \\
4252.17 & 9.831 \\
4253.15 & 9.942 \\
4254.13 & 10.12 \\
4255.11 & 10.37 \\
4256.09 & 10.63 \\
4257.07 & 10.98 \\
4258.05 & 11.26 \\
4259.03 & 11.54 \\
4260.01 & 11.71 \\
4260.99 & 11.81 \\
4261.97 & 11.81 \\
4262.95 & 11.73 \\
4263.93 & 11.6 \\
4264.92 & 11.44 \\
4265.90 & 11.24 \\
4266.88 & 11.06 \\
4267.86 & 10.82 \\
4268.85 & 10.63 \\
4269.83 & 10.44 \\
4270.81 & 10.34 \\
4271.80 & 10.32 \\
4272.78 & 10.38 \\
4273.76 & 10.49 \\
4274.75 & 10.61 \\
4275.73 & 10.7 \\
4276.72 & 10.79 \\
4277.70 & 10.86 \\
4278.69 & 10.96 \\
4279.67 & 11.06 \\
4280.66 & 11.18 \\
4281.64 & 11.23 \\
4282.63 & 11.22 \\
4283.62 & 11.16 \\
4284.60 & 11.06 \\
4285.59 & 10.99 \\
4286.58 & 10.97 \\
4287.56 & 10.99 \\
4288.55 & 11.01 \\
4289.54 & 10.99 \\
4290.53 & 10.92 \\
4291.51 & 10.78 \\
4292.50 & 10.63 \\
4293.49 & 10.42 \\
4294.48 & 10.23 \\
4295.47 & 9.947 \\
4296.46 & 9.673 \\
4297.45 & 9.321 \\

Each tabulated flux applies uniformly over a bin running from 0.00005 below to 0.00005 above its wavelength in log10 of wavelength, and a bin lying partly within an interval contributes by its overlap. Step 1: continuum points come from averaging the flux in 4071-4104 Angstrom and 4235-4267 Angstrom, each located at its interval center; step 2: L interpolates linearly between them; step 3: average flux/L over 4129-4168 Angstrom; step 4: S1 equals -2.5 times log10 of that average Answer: 0.08 mag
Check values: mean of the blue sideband 10.5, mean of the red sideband 10.9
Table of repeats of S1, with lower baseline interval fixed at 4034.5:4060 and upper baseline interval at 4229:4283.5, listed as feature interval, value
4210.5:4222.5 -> -0.048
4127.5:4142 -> 0.037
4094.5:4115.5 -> 0.064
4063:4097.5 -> -0.038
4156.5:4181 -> 0.076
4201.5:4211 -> 0.002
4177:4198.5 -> -0.005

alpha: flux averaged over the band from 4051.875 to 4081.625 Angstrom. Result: 10.3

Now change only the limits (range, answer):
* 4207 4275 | 10.7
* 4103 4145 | 10.3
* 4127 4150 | 9.89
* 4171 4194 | 10.5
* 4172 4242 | 10.4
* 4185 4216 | 10.7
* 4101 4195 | 10.2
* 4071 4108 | 10.4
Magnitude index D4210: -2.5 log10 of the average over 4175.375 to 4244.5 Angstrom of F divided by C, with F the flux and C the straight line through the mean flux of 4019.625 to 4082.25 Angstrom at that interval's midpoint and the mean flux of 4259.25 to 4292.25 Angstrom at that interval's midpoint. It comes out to 0.03 mag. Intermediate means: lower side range 10.2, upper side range 11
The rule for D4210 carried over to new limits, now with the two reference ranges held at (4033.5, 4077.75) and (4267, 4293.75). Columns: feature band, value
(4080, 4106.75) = -0.01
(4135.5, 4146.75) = 0.08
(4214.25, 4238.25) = 0.04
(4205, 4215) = -0.05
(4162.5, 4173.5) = 0.07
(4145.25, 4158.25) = 0.07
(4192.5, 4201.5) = 0.08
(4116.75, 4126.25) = -0.08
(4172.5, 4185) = 0.04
